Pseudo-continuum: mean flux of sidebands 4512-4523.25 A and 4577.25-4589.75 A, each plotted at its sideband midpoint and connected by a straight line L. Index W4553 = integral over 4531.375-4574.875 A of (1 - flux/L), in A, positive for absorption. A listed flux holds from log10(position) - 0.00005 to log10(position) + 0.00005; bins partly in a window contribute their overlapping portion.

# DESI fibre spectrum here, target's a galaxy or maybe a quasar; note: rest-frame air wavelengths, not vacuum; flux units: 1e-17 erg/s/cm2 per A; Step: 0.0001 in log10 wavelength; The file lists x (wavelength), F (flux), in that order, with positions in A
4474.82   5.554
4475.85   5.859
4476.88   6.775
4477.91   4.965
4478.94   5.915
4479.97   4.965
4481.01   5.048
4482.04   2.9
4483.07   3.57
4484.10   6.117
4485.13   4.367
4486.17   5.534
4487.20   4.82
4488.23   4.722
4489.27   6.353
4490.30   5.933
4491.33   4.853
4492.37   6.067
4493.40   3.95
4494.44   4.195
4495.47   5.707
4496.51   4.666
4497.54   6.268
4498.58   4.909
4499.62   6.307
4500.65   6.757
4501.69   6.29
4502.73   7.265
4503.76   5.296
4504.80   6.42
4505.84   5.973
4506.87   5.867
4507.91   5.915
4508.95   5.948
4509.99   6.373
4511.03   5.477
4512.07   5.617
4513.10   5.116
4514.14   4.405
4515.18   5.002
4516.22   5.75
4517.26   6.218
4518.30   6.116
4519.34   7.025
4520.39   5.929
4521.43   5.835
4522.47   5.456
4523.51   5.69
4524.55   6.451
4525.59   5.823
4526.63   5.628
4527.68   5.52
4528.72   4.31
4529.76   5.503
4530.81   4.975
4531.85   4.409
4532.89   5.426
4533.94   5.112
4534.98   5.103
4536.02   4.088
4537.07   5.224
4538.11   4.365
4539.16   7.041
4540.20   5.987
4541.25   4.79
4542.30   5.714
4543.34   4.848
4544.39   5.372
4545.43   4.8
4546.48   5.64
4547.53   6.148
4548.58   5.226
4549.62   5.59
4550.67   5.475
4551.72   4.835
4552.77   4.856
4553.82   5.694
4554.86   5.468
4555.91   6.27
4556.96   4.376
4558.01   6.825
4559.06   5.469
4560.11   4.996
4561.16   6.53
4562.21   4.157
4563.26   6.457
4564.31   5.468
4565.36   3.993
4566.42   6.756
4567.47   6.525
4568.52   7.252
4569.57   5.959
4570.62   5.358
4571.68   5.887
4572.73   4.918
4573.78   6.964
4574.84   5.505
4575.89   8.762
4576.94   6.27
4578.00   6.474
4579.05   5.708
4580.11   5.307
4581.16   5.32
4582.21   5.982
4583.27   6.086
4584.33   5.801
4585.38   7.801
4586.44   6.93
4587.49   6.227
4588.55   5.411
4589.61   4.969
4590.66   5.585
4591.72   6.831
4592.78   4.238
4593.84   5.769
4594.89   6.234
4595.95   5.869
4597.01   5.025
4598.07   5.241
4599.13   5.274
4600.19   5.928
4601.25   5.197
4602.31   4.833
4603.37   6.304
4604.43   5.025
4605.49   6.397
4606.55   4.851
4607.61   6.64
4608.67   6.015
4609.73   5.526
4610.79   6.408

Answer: 2.8 A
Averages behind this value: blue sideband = 5.68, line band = 5.5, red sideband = 6.04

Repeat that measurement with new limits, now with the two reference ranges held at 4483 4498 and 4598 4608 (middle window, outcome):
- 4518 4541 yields -0.7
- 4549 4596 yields -3.3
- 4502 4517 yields -1.5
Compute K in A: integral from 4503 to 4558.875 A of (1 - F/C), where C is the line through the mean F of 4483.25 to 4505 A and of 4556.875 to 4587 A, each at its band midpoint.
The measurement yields 2.2 A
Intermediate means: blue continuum 5.52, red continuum 6.02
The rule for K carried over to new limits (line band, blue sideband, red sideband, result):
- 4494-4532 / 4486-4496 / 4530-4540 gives -3.96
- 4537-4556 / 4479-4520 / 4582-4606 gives 0.71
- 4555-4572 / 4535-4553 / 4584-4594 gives -0.52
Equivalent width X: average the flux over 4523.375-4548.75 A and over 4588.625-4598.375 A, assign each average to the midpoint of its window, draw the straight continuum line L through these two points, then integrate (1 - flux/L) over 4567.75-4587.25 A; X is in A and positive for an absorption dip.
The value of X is -2.7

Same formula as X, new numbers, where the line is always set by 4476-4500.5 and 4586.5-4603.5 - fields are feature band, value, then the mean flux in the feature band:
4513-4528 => -1.22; 5.75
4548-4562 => -0.11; 5.48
